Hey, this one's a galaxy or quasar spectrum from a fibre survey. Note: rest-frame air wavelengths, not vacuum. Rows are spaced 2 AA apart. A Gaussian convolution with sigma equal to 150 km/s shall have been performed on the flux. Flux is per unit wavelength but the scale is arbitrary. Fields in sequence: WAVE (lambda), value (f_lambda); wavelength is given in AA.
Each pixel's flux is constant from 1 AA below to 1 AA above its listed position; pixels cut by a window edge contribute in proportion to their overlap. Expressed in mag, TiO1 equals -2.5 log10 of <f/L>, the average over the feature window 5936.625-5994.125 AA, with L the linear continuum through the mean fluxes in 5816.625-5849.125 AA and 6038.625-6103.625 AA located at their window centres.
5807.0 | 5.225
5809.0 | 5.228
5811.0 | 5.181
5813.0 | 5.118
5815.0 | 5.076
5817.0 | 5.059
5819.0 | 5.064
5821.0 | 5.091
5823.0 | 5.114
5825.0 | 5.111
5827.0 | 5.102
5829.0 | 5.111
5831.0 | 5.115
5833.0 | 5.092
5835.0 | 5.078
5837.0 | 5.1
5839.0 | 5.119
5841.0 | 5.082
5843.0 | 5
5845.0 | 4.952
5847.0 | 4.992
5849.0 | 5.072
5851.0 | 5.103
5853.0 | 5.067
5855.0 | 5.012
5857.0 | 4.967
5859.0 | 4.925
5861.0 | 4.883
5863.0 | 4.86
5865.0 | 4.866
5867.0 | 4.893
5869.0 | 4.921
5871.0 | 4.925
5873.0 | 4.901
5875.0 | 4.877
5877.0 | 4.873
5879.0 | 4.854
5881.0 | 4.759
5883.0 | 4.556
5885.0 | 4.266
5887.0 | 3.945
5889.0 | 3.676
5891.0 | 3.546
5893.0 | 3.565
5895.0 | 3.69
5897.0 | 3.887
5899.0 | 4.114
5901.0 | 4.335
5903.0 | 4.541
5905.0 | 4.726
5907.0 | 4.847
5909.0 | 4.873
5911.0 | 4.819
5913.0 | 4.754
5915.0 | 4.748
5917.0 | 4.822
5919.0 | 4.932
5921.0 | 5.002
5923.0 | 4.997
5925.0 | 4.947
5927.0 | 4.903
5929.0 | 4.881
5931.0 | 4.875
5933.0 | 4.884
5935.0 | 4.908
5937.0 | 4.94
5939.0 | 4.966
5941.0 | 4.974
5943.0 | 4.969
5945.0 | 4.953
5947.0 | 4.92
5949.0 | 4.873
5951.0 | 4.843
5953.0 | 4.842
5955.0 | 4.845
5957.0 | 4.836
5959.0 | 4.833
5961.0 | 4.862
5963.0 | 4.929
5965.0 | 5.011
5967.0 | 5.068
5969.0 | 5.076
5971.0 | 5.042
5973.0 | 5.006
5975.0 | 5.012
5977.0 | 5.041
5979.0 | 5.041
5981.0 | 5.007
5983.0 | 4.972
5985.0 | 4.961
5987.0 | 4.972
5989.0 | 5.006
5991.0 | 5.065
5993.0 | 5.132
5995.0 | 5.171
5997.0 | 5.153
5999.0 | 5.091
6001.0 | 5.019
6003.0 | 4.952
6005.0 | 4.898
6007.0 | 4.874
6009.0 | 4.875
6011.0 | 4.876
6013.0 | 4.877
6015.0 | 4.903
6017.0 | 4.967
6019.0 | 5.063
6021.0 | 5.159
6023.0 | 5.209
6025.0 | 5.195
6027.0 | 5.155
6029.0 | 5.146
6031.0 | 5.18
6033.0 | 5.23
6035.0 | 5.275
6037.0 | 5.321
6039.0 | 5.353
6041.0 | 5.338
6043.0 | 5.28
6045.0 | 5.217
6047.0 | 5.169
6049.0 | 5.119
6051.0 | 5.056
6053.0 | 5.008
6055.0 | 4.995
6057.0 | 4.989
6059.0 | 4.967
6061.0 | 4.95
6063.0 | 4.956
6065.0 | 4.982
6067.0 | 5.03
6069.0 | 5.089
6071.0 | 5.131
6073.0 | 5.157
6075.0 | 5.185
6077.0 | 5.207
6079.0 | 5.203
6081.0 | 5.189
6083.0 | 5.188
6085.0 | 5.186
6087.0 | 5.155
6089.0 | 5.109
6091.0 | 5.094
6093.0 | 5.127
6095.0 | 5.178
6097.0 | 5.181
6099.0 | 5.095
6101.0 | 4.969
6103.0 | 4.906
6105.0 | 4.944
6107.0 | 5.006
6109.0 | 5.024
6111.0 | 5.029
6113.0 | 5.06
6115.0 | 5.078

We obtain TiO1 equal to 0.028 mag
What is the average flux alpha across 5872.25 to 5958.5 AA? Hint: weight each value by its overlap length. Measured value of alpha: 4.66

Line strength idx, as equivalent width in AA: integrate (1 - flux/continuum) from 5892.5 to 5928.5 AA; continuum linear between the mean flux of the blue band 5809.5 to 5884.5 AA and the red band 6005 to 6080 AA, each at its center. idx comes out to 3.0 AA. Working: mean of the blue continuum 4.99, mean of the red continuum 5.1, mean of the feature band 4.6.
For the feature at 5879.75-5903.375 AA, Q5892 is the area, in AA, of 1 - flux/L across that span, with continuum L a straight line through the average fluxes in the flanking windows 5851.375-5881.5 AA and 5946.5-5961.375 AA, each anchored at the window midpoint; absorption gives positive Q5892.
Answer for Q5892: 4.0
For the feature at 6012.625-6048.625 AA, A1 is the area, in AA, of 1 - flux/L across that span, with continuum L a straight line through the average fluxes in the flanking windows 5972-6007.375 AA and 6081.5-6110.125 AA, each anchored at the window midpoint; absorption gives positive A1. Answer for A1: -0.90 AA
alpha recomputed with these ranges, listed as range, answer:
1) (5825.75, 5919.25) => 4.73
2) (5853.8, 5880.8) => 4.9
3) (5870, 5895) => 4.37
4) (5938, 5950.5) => 4.94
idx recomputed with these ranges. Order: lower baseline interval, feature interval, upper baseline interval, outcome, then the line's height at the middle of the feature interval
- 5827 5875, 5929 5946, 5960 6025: 0.3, 5.01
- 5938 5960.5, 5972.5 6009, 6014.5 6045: 0.2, 5.05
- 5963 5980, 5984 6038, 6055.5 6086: -0.1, 5.06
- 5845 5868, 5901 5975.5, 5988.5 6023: 1.5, 4.99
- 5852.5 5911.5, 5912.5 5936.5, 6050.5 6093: -1.1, 4.68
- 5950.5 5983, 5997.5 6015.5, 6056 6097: 0.3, 5.01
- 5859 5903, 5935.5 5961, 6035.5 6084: -1.0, 4.71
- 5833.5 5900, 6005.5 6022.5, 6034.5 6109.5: 0.1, 4.99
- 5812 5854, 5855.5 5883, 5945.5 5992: 0.9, 5.05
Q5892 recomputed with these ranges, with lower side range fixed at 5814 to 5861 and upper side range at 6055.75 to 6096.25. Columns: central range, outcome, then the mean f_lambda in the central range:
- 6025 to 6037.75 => -0.3 AA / 5.21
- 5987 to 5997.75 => 0.0 AA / 5.09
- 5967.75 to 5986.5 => 0.2 AA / 5.02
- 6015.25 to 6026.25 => 0.0 AA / 5.1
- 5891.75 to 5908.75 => 2.8 AA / 4.23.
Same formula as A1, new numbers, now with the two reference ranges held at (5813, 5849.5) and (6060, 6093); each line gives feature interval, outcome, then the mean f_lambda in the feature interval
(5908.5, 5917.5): 0.5 AA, 4.8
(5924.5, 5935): 0.4 AA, 4.9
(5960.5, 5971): 0.2 AA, 5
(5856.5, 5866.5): 0.4 AA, 4.9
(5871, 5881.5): 0.5 AA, 4.86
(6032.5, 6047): -0.5 AA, 5.28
